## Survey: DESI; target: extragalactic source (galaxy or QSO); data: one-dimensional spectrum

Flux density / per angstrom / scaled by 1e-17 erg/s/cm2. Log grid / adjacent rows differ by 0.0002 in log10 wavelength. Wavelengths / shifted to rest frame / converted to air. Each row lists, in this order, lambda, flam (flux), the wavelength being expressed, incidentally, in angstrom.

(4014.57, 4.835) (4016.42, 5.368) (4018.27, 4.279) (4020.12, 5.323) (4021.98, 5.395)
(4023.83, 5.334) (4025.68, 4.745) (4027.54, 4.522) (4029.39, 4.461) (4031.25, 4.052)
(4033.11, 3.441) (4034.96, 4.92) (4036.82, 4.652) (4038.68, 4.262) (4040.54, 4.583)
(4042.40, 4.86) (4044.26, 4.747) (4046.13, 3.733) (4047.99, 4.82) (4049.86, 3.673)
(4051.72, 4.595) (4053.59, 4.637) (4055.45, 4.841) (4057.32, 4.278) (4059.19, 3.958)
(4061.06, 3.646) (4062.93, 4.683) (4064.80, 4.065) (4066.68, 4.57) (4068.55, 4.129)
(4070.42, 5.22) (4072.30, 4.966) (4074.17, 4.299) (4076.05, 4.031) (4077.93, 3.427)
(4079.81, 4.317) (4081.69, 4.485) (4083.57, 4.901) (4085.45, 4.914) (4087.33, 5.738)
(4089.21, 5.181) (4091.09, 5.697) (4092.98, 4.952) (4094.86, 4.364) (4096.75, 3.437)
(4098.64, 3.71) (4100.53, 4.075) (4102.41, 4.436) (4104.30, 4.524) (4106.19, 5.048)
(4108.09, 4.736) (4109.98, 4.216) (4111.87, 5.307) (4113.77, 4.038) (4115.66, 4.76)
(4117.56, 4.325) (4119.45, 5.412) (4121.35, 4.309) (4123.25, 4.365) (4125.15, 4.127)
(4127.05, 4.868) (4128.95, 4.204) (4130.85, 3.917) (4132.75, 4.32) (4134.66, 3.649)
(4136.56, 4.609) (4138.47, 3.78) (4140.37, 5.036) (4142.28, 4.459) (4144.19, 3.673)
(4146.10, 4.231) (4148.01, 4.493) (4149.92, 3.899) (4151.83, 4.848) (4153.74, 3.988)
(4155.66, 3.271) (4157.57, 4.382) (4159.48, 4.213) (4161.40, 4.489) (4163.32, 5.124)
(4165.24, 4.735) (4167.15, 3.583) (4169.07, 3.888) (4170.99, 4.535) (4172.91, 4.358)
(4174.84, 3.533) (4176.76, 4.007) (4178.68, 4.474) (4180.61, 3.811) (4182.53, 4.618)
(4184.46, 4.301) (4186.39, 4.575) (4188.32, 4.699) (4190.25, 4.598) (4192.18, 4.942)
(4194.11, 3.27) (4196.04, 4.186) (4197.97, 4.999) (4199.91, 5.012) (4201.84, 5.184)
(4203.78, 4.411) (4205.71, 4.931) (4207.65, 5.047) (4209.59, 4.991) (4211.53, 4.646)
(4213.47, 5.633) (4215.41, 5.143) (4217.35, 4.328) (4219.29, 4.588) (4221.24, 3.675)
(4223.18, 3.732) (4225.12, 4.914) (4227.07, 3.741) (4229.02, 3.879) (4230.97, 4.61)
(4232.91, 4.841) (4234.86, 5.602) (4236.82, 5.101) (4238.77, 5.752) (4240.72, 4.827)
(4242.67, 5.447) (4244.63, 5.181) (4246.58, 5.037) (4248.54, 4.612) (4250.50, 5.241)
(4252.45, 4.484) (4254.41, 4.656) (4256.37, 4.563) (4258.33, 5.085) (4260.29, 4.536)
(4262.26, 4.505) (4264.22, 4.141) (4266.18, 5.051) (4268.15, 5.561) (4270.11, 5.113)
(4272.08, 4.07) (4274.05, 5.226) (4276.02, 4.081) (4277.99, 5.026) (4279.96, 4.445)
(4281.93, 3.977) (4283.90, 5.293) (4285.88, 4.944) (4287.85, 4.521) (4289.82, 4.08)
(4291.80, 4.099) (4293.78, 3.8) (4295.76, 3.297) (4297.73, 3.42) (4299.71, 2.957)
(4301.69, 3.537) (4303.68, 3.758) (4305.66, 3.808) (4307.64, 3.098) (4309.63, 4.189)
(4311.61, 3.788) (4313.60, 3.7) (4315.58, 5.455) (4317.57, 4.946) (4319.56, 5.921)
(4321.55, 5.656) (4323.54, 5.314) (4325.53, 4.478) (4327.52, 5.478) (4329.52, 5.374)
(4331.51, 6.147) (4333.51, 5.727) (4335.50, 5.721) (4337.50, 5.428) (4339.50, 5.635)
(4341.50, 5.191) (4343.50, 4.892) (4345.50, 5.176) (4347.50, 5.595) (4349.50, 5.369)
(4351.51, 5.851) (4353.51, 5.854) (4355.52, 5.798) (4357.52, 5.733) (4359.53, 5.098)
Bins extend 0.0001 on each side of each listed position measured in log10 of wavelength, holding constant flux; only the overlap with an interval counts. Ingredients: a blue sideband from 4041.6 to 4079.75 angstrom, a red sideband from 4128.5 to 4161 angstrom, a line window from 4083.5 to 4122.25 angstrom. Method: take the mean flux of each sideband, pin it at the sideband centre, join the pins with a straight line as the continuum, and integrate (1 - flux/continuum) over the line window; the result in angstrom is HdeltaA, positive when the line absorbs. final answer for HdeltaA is -3.61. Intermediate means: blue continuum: 4.36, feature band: 4.67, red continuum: 4.18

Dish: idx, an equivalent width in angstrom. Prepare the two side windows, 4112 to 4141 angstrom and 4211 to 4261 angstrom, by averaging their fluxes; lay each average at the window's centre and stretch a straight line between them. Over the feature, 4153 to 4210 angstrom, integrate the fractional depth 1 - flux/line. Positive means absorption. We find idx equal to 2.30 angstrom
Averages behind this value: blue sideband 4.4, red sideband 4.77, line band 4.4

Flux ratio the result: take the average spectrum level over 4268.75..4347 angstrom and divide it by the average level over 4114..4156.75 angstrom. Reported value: 1.1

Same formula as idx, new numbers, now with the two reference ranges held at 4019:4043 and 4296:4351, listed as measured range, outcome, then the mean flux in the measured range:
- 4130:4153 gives 2.3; 4.24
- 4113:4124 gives 0.3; 4.55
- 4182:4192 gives 0.3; 4.58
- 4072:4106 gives 1.1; 4.53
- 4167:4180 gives 1.8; 4.08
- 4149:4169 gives 2.0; 4.24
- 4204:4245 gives -0.3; 4.78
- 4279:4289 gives 0.3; 4.63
